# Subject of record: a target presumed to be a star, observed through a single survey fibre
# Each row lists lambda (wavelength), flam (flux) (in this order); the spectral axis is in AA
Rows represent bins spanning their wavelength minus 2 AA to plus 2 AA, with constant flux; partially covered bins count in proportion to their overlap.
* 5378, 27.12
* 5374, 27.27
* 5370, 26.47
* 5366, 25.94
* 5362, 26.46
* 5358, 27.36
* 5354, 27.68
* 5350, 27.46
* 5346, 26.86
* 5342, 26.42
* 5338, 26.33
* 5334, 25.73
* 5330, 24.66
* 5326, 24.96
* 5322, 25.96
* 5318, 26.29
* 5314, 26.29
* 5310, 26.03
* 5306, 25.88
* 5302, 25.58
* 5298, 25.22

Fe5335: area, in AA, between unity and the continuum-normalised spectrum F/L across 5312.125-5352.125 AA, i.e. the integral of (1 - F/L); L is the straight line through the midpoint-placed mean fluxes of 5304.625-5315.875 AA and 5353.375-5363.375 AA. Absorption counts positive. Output 0.7 AA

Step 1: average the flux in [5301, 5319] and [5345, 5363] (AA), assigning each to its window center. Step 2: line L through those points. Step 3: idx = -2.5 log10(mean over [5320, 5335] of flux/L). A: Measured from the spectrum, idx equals 0.05 mag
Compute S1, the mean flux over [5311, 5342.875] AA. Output 25.8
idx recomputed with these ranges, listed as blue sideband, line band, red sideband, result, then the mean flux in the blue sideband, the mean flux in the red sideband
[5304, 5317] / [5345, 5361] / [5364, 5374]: -0.04 mag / 26.1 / 26.4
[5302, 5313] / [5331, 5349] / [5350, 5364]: 0.02 mag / 25.9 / 27.2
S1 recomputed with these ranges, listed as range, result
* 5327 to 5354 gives 26.3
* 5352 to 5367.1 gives 26.9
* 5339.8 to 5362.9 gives 27.1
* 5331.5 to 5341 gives 26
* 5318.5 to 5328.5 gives 25.5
